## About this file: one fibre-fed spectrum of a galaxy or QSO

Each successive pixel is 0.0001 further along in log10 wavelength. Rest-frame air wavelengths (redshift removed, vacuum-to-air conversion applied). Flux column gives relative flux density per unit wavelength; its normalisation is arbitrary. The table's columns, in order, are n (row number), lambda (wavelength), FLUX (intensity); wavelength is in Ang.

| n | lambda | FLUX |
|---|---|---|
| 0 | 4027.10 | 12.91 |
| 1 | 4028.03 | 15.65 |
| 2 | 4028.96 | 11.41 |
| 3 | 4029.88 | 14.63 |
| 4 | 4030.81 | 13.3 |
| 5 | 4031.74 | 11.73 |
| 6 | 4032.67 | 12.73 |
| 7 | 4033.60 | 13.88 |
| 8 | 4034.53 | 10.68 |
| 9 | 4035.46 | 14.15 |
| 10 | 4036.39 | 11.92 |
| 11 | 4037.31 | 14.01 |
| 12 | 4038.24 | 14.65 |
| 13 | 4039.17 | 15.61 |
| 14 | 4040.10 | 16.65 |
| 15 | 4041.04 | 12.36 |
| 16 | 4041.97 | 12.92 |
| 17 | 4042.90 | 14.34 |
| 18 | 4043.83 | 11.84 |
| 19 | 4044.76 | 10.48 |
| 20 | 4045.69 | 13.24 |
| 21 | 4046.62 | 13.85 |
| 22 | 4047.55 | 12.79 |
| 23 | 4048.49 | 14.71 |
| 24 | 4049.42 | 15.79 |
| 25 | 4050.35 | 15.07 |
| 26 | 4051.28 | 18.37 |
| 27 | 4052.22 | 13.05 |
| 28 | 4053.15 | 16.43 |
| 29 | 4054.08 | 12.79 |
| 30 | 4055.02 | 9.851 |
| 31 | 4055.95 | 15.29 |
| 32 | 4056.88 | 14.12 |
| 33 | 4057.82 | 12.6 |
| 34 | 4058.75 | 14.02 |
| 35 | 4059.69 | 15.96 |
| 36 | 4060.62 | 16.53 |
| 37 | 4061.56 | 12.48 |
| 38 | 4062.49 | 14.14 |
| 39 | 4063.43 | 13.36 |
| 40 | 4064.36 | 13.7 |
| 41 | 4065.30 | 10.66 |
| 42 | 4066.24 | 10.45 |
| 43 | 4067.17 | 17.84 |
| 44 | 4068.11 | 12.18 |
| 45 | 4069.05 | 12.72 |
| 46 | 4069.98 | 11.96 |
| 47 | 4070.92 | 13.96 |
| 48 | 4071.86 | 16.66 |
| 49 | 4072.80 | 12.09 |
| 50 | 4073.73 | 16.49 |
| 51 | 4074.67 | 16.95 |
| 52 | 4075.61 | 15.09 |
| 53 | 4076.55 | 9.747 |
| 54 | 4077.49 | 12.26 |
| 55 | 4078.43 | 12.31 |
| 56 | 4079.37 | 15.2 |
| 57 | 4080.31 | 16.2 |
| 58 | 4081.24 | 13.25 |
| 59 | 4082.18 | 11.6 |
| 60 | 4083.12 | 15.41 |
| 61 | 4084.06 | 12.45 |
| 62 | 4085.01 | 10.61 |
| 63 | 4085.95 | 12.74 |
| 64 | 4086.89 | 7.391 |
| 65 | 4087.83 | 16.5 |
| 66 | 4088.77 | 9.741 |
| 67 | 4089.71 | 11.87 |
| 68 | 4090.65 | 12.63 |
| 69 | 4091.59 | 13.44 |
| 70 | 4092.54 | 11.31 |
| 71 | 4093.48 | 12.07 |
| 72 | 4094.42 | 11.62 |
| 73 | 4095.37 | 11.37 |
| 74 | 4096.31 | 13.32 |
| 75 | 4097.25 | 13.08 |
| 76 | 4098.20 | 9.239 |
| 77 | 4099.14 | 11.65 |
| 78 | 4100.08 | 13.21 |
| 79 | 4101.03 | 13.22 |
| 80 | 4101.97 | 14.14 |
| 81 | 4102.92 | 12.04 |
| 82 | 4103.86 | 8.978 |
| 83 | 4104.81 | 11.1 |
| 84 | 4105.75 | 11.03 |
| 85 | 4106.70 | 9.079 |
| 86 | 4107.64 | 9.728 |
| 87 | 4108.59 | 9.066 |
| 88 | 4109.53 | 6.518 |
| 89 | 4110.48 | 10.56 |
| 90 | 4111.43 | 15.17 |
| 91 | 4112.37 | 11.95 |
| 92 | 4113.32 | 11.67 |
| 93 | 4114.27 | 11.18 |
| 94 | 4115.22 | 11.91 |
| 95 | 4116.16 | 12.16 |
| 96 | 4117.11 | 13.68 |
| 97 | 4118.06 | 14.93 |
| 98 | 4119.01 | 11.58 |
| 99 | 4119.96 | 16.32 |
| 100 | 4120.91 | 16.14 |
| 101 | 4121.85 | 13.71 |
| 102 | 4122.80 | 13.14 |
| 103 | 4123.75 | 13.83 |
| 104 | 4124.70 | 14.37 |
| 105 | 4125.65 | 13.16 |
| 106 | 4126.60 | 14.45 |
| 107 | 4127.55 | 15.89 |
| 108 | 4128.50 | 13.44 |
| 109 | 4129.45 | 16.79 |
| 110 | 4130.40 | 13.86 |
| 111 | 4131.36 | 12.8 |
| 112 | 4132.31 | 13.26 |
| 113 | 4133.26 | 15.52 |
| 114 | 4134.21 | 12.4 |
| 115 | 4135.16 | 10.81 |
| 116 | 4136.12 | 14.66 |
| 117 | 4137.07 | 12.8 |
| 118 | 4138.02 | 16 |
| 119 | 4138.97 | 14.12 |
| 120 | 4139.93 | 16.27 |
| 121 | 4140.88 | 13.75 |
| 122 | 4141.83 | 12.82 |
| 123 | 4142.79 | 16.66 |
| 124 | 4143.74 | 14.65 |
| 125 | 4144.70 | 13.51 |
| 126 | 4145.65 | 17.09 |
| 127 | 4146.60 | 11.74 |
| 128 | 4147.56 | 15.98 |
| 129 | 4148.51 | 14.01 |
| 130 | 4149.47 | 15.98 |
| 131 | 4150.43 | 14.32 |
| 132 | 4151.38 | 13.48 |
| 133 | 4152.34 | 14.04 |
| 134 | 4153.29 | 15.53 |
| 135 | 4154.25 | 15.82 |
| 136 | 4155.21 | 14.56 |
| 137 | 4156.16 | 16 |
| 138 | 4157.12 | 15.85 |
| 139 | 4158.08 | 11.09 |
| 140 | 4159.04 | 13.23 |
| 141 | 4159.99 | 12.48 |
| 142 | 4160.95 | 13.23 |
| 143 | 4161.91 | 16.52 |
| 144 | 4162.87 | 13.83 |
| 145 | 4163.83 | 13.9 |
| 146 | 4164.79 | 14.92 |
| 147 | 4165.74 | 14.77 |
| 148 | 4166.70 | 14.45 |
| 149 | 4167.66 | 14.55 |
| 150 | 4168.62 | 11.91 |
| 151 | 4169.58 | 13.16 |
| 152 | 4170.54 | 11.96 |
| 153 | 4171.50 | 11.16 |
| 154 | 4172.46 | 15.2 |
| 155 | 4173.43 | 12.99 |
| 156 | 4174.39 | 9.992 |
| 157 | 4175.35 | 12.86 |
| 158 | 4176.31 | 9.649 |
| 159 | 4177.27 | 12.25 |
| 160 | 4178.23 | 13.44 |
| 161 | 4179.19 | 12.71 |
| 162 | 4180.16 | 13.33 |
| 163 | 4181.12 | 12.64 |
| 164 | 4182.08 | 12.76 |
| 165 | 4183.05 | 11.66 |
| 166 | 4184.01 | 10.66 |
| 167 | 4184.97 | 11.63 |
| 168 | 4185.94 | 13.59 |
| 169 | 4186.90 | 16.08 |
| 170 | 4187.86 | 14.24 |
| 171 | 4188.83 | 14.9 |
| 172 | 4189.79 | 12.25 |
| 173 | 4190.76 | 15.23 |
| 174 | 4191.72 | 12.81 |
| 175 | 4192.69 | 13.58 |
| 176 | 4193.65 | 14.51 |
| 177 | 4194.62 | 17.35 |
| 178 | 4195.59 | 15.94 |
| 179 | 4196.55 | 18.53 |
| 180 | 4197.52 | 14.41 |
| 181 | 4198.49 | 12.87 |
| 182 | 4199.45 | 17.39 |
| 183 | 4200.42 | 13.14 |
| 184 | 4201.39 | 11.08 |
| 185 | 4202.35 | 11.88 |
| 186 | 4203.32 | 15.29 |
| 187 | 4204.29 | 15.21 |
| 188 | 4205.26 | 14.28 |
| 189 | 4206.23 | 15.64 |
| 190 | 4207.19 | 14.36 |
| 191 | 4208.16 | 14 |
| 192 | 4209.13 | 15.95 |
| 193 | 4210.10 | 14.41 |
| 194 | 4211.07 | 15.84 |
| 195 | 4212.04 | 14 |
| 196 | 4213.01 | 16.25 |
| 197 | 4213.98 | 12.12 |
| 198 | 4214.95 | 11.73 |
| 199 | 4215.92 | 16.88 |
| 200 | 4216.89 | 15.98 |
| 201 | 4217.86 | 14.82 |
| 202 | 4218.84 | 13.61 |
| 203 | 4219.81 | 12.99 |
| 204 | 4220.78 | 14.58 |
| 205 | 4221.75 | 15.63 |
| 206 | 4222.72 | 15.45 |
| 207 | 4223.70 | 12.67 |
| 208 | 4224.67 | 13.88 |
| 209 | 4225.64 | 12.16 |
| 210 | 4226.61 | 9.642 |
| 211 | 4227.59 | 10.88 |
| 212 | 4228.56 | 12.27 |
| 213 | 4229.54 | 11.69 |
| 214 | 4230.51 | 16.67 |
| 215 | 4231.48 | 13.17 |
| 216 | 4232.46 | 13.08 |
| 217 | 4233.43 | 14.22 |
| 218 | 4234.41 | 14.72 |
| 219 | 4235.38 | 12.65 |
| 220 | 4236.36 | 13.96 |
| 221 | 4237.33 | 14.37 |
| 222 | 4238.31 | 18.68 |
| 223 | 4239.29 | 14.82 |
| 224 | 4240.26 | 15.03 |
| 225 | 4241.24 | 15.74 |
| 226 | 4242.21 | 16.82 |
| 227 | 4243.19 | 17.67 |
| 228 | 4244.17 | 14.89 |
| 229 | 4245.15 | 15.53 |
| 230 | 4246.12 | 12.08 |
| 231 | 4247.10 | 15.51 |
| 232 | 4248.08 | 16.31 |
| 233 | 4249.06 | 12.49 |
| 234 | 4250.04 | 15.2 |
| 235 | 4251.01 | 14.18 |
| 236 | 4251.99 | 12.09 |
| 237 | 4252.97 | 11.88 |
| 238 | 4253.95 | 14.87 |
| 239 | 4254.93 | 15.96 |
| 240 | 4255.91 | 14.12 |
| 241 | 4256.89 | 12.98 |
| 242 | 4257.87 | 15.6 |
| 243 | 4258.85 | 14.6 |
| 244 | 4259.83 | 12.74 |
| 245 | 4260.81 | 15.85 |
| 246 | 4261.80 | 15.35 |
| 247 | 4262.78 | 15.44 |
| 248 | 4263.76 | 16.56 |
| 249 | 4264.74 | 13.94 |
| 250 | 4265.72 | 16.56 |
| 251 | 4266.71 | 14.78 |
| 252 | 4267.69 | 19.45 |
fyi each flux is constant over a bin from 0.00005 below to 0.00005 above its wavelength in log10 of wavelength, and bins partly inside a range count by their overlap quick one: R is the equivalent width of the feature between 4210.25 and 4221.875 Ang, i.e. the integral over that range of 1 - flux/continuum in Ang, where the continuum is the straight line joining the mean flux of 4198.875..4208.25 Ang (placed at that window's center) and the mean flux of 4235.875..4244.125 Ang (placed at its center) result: 0.2 Ang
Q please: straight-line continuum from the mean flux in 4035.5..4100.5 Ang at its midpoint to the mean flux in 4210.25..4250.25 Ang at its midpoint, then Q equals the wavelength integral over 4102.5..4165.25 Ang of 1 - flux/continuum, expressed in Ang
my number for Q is 1.06 Ang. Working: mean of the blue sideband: 13.3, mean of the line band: 13.5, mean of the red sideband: 14.3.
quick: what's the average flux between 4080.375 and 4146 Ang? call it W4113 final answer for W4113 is 12.9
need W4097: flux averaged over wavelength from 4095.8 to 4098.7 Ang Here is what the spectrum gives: 11.9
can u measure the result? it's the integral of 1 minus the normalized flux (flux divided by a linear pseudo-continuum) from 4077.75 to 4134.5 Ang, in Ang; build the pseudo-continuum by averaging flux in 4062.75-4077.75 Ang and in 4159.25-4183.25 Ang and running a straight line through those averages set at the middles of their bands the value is 3.2 Ang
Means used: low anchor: 13.5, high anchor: 13.1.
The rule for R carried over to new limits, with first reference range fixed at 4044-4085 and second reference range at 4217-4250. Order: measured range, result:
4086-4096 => 1.43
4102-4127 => 3.00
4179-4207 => 0.24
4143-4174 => -0.23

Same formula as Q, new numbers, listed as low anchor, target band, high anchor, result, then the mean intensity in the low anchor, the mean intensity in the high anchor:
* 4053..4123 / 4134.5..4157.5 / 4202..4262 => -2.1 Ang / 12.7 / 14.3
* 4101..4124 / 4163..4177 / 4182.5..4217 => 0.6 Ang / 12.1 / 14.3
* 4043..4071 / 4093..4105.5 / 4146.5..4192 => 1.6 Ang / 13.7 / 13.5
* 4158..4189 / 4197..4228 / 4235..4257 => -0.2 Ang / 13.1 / 14.7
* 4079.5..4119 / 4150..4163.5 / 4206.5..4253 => -1.4 Ang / 11.9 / 14.3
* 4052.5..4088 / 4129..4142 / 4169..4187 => -1.2 Ang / 13.5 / 12.4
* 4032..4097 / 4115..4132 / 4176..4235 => -0.6 Ang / 13.4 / 13.9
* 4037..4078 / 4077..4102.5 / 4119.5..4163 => 2.8 Ang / 13.9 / 14.3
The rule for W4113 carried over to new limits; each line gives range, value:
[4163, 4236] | 13.7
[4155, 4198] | 13.6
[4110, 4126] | 13.3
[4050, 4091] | 13.5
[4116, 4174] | 14.1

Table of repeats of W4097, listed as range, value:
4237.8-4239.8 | 16.7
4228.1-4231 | 13.6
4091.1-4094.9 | 12.1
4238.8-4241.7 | 15.2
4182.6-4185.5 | 11.3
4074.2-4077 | 13.9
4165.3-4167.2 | 14.6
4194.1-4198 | 16.5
